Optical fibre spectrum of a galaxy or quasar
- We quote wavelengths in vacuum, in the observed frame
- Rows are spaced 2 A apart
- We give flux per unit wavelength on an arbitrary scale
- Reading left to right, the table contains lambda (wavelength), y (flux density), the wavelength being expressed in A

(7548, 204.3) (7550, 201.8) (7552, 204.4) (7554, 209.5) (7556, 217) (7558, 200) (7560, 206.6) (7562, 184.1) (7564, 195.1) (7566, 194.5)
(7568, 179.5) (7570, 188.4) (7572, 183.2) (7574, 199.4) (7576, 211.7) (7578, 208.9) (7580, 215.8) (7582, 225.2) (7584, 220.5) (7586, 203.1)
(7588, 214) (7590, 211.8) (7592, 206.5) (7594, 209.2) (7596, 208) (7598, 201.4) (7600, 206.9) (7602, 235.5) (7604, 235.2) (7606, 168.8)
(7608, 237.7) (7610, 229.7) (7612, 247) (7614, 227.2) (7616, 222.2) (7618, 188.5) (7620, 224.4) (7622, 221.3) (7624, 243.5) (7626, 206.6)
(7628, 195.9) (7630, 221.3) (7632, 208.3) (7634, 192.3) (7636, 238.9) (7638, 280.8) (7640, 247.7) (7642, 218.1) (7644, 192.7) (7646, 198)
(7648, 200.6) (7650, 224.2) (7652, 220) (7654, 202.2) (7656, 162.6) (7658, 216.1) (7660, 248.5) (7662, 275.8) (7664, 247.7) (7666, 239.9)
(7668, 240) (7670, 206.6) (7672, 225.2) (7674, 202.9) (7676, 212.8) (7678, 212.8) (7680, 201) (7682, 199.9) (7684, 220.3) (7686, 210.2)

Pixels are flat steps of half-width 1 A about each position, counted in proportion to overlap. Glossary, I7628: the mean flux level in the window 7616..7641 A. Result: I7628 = 222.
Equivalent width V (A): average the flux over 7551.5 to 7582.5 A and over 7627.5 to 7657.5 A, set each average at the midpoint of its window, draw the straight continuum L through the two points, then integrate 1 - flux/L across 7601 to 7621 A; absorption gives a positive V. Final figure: -1.3 A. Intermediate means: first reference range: 201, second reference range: 214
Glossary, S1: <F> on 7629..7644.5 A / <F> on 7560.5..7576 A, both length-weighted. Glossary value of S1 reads 1.2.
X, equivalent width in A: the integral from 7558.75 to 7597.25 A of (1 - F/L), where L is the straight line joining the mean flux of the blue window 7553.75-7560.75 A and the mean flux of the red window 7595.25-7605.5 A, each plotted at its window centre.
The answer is 1.5 A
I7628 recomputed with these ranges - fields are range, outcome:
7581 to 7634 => 216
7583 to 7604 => 213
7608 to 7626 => 225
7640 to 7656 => 208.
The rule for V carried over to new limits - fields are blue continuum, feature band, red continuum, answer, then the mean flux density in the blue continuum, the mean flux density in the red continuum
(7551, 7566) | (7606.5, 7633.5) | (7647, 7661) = -1.6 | 202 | 211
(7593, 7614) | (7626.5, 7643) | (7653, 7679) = -0.3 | 218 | 223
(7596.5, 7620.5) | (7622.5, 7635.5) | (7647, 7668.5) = 0.5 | 218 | 225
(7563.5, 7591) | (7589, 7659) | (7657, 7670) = 2.6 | 204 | 242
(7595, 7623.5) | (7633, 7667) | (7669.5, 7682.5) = -1.8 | 219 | 209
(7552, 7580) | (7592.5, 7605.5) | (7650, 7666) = -0.3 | 199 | 226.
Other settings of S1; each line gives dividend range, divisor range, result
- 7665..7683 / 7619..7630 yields 0.99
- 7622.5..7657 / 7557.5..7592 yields 1.06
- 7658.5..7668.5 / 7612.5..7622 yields 1.14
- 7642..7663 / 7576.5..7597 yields 1.01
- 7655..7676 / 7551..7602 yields 1.10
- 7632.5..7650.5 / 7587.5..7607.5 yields 1.05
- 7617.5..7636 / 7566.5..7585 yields 1.05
